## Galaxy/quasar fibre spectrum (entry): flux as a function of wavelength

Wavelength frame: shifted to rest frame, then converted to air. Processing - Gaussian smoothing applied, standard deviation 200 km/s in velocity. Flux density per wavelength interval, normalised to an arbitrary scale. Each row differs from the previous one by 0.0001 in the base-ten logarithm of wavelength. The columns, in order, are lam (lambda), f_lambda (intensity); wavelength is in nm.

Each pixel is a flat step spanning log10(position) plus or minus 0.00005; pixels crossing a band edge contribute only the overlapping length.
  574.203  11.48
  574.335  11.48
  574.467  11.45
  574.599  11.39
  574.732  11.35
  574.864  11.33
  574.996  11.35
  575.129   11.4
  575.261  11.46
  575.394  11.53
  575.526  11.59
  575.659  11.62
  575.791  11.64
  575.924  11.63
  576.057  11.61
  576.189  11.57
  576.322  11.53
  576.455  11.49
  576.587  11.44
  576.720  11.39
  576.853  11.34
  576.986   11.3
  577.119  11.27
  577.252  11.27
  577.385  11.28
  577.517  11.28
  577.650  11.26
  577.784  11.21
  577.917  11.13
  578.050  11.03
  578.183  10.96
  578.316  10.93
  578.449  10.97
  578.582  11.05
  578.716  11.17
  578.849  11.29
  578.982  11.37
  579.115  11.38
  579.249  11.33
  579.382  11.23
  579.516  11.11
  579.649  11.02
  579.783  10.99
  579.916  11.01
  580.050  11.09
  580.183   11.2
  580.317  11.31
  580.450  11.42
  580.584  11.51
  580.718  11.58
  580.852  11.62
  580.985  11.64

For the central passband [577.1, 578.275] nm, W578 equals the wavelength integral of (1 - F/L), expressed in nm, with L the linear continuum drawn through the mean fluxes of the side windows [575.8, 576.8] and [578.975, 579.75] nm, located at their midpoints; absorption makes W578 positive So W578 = 0.02 nm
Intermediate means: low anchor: 11.5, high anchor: 11.2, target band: 11.2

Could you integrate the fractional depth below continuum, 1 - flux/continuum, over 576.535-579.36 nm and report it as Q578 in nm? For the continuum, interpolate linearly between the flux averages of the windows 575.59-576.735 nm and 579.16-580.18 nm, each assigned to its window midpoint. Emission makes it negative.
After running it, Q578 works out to 0.03 nm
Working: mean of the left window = 11.6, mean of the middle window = 11.2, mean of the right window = 11.1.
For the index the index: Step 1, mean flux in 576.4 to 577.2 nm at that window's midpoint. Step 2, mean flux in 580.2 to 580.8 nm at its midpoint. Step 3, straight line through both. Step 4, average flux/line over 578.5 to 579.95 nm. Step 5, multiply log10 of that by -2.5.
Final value 0.02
